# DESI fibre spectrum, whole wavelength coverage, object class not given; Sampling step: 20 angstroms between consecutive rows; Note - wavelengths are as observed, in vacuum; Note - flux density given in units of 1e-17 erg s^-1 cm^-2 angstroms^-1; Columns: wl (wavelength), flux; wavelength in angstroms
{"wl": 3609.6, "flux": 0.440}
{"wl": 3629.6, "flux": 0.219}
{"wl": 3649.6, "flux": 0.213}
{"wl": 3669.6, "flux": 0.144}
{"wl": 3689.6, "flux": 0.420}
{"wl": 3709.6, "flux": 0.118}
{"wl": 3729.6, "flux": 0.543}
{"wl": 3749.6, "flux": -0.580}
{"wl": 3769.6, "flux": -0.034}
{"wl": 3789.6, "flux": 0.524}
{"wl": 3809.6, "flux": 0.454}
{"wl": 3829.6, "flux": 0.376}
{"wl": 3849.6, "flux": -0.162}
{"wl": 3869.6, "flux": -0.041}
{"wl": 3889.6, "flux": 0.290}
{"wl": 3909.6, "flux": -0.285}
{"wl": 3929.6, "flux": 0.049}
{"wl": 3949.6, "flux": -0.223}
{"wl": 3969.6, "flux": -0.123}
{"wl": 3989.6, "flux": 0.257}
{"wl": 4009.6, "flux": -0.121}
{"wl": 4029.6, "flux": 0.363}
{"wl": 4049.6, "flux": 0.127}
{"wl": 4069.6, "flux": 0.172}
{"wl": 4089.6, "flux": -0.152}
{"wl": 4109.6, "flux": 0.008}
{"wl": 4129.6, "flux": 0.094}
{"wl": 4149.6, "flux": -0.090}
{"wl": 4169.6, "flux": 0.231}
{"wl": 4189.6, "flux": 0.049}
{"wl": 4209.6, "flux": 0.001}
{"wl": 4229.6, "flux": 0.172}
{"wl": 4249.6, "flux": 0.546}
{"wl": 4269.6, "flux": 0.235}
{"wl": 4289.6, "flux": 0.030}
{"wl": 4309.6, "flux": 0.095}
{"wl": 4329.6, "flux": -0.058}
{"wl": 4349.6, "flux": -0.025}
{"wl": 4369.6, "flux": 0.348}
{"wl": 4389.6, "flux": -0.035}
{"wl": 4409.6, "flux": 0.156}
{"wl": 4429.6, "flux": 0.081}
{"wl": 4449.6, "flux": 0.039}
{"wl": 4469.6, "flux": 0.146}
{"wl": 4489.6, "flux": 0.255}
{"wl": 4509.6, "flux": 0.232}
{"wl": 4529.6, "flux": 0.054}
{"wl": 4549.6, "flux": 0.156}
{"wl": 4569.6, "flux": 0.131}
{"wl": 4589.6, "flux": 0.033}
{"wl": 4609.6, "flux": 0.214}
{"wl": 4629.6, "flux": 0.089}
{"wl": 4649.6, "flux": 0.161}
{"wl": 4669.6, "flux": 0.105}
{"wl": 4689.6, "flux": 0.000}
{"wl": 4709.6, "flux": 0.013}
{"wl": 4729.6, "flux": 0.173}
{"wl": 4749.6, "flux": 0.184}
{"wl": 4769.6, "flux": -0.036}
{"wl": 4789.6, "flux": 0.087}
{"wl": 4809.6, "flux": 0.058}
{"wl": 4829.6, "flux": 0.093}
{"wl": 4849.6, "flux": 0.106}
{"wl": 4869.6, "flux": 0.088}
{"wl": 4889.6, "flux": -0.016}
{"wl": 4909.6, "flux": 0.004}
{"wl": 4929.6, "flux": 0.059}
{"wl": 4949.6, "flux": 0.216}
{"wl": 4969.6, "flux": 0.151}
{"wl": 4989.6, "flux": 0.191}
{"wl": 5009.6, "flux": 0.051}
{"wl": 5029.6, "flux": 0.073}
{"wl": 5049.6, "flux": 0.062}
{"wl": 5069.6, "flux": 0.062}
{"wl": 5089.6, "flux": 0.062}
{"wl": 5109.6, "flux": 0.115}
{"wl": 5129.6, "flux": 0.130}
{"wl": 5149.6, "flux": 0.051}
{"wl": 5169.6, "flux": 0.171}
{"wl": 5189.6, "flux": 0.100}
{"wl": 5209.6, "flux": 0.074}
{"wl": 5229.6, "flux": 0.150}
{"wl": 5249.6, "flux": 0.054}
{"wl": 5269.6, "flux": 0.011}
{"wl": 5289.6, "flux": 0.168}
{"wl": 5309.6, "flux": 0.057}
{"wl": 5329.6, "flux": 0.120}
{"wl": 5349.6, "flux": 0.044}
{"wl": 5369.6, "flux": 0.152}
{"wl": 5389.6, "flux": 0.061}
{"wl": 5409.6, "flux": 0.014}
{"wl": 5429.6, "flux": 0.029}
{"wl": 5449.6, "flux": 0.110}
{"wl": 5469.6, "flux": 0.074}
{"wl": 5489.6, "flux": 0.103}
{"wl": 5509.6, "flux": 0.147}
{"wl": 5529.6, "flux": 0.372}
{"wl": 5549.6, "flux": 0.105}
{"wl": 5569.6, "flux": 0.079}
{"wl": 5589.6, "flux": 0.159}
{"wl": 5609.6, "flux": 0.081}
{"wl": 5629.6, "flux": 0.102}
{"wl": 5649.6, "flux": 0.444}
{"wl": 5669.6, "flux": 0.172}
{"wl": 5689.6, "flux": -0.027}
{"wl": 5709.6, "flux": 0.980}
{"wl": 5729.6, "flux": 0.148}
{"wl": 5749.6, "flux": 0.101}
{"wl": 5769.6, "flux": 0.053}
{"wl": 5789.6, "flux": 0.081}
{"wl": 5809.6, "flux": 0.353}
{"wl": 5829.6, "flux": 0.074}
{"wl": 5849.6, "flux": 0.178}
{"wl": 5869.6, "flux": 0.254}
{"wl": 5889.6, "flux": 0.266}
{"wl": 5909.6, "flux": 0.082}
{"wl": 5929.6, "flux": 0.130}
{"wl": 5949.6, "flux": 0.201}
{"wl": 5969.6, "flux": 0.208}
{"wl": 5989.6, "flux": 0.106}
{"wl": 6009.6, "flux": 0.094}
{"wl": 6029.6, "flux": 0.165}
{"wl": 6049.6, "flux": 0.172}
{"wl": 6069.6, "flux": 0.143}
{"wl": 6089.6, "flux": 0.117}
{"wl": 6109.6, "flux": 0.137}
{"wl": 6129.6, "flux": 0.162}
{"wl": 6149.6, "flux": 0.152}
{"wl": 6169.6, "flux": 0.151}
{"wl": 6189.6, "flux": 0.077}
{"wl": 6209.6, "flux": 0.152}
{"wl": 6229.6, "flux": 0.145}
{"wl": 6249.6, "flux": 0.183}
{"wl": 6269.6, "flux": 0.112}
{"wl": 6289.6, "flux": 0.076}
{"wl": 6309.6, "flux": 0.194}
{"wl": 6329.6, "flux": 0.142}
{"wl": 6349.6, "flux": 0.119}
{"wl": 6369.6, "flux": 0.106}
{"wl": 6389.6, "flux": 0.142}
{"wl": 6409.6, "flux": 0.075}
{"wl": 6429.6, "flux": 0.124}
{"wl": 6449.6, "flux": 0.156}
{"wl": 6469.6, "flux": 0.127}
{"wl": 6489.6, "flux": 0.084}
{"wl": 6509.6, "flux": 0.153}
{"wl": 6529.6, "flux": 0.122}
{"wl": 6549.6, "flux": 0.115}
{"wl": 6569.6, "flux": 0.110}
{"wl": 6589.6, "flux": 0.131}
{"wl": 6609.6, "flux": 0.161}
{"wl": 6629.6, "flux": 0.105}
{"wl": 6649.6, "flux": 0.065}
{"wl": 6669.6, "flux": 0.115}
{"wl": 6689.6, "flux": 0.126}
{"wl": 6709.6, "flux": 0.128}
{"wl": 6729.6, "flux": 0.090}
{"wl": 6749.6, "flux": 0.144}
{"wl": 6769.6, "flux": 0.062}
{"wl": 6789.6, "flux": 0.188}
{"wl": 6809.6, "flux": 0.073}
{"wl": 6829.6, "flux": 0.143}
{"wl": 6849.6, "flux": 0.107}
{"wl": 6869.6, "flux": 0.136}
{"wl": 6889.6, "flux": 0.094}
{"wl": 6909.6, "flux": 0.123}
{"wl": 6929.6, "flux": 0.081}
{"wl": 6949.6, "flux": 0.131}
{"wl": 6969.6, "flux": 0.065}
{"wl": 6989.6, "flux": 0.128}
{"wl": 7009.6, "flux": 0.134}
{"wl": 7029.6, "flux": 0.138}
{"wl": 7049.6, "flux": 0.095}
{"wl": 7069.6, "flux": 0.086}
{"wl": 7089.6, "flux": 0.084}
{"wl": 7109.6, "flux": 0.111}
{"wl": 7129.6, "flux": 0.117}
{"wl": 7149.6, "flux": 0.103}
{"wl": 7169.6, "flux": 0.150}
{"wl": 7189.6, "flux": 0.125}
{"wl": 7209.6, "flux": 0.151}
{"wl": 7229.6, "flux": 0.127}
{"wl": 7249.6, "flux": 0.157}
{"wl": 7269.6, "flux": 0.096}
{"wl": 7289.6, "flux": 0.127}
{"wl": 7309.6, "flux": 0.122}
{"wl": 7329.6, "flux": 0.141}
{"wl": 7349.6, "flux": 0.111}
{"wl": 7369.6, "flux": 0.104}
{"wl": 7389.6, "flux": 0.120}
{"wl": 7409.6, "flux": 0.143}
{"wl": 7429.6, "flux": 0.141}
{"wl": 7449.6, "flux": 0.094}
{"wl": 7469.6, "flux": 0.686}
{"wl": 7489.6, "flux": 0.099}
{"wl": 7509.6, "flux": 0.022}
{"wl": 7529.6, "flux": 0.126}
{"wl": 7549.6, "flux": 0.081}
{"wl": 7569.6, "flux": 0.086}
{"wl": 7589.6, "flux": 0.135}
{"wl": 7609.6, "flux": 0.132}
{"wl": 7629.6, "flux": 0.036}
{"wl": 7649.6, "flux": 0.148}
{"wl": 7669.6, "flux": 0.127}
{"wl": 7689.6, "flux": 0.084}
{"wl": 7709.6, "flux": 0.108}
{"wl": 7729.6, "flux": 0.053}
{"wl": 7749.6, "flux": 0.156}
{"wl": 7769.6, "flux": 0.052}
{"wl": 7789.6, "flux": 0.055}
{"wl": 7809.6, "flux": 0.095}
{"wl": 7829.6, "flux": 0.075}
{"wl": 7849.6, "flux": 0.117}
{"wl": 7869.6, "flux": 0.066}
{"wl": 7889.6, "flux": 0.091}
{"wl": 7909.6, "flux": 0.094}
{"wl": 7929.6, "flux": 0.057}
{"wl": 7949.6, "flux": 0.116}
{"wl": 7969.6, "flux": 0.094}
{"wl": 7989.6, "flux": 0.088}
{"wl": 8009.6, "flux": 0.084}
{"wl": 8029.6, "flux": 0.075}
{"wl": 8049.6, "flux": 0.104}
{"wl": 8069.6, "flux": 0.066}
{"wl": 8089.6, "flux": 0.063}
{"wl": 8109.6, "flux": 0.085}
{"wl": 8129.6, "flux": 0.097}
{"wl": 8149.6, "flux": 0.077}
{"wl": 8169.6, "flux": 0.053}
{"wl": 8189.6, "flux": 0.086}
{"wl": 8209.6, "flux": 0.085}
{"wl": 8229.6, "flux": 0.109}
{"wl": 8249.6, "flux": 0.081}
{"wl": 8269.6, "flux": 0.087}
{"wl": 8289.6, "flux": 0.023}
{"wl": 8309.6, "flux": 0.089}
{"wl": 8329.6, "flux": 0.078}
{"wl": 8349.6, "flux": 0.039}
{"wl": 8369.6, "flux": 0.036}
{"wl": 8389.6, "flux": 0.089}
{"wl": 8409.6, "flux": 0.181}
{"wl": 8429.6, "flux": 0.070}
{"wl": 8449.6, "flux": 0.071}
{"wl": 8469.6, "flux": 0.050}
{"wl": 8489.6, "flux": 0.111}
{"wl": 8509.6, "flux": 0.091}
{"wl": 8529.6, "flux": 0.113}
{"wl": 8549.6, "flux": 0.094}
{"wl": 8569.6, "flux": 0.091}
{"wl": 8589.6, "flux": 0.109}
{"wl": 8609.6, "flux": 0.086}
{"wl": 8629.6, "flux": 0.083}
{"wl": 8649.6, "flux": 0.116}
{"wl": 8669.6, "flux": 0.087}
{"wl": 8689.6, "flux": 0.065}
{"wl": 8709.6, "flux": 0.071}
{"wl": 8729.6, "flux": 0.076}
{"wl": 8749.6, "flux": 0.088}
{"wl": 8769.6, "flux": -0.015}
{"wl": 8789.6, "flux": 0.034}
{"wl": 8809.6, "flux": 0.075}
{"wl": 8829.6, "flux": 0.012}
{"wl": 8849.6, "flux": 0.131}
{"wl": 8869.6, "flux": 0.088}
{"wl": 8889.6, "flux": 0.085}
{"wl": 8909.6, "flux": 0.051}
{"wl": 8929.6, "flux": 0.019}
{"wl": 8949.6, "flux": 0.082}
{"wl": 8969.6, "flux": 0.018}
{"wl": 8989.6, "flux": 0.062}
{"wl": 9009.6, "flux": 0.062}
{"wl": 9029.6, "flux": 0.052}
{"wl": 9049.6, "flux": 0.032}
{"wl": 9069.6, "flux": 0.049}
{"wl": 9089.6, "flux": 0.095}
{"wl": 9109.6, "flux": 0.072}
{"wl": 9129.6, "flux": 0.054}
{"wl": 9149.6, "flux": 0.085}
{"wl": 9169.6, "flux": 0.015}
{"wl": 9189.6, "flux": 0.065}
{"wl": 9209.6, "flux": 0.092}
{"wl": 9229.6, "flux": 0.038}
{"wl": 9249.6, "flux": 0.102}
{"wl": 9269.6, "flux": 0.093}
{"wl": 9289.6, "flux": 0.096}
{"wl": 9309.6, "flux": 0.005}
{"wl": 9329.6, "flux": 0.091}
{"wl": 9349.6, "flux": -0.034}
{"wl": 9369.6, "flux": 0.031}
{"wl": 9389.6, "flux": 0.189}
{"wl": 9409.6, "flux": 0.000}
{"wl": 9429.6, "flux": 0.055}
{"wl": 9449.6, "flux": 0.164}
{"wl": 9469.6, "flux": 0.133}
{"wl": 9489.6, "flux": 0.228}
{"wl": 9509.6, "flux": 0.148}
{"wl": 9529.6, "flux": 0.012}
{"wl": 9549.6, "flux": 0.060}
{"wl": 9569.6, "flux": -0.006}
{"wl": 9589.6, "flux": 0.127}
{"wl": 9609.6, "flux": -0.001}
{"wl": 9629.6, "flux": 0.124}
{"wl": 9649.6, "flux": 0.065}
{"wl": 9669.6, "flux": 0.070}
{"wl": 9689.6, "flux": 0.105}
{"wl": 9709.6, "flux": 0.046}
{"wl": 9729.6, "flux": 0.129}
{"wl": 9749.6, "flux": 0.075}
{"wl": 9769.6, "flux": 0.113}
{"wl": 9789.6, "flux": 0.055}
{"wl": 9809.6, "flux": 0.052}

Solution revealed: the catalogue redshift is 0.138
